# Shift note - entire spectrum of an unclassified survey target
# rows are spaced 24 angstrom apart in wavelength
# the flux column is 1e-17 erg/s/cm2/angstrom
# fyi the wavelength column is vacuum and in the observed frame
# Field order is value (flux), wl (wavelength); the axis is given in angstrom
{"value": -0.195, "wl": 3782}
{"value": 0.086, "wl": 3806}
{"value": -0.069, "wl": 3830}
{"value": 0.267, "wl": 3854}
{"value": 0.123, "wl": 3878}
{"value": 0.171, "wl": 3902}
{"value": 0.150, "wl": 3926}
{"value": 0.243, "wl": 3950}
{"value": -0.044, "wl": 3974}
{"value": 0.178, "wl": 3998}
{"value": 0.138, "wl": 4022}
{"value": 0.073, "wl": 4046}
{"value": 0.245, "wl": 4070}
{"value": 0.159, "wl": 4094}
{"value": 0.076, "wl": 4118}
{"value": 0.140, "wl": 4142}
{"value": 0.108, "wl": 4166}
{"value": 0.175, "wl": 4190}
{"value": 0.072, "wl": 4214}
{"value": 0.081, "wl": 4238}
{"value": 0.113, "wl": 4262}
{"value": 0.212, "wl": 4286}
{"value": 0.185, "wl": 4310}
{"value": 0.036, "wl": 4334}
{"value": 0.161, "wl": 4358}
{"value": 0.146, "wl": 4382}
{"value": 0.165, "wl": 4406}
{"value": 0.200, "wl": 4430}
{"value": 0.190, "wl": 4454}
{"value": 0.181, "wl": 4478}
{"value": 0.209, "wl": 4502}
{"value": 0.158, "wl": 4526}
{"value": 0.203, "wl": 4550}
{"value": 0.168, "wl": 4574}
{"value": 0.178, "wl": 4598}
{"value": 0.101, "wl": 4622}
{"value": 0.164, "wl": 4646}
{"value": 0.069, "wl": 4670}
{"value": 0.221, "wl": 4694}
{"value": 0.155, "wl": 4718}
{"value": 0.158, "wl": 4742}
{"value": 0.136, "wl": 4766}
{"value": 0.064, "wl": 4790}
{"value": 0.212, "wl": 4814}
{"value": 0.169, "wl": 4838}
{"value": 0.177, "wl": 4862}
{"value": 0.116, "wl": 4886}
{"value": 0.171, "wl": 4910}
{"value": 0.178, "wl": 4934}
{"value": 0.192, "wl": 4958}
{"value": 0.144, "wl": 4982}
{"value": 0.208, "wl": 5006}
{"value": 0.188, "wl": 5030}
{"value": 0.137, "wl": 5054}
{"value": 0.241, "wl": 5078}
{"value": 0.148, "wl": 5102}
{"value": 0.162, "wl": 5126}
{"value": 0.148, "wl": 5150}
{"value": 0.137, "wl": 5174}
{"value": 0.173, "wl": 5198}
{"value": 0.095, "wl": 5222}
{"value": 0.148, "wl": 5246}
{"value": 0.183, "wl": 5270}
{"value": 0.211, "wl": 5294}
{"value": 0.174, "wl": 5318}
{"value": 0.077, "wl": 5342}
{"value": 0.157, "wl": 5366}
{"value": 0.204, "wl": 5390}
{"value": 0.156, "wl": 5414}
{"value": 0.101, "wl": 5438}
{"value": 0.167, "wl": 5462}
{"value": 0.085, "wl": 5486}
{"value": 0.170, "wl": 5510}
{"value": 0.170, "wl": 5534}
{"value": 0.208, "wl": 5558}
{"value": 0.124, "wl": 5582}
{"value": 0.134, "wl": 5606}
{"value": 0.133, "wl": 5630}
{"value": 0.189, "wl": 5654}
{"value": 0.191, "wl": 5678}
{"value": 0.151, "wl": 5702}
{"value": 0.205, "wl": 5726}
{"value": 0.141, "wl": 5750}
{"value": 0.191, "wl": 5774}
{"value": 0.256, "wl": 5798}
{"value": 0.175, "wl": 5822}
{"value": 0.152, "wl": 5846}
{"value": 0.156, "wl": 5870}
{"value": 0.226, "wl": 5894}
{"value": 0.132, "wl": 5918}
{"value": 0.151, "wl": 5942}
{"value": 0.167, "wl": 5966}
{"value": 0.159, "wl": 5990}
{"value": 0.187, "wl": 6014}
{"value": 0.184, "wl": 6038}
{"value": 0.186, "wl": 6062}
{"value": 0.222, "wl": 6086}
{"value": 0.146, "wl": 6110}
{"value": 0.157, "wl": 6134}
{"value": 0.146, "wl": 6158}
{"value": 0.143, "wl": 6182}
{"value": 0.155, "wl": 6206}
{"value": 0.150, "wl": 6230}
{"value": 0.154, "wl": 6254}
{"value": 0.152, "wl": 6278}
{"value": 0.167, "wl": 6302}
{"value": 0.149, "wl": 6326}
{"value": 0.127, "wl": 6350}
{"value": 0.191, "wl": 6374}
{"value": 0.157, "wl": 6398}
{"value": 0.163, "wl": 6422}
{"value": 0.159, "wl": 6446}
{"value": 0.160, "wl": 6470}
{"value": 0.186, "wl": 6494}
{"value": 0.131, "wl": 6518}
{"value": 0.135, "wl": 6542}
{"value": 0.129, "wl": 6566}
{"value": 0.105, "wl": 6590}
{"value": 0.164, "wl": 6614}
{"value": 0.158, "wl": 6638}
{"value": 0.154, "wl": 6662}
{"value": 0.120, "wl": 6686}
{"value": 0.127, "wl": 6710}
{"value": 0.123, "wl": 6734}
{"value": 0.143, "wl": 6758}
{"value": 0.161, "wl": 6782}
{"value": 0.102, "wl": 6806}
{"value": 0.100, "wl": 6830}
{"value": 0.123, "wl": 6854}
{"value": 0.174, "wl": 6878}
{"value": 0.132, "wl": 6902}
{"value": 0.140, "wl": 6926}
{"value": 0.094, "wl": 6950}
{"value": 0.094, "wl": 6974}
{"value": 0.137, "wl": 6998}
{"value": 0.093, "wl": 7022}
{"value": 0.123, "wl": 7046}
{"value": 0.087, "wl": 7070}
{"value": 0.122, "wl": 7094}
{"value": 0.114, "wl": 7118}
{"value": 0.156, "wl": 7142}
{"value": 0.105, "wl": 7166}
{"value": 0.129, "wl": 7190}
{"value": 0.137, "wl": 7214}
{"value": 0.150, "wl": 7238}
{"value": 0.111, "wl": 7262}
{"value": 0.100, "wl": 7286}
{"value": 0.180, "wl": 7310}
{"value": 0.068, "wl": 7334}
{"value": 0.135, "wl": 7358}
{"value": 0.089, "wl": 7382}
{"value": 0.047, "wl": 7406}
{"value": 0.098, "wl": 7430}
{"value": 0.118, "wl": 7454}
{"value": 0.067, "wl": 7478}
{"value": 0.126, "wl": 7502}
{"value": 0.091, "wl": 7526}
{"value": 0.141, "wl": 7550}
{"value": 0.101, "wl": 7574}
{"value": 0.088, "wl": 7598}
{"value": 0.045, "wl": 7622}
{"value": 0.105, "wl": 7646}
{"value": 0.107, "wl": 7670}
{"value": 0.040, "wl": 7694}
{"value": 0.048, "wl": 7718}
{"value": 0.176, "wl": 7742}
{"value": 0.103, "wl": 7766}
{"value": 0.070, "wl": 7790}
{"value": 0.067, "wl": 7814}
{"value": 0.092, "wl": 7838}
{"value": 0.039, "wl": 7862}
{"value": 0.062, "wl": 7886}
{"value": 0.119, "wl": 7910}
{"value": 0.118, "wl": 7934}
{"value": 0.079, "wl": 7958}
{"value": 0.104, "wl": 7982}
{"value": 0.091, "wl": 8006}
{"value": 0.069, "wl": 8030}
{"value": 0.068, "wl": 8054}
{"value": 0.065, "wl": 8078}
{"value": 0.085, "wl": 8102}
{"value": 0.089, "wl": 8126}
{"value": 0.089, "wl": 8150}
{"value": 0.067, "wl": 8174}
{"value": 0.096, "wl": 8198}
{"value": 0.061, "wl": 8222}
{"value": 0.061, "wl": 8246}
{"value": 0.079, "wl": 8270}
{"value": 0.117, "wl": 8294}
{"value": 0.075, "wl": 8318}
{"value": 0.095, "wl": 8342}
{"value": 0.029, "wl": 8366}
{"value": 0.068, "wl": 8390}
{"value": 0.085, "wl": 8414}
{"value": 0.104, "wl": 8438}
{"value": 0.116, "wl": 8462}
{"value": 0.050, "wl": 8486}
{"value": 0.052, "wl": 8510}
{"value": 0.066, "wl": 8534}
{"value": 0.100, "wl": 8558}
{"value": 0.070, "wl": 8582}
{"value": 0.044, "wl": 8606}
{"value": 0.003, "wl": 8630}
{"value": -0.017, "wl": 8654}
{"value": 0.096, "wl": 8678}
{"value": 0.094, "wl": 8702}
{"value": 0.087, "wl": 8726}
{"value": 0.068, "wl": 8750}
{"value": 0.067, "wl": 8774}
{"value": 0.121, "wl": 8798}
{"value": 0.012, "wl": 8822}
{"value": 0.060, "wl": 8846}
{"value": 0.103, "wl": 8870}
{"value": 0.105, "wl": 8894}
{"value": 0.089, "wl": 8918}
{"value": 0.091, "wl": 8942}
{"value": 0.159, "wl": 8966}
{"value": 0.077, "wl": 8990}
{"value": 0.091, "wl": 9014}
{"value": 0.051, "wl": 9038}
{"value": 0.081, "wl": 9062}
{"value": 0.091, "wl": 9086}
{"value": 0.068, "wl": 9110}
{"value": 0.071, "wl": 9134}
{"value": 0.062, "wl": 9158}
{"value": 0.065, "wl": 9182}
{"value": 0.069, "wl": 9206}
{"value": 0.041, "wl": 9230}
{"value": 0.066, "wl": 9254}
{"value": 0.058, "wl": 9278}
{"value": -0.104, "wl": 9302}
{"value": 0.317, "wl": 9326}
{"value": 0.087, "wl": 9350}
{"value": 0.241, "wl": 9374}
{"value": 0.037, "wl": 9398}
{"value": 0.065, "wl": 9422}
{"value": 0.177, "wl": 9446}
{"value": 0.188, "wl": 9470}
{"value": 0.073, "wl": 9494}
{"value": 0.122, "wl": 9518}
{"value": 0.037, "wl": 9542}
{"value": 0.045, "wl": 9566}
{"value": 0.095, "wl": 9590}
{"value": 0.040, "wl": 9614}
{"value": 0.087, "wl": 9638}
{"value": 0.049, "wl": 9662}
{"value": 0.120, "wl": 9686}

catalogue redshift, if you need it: 0.919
